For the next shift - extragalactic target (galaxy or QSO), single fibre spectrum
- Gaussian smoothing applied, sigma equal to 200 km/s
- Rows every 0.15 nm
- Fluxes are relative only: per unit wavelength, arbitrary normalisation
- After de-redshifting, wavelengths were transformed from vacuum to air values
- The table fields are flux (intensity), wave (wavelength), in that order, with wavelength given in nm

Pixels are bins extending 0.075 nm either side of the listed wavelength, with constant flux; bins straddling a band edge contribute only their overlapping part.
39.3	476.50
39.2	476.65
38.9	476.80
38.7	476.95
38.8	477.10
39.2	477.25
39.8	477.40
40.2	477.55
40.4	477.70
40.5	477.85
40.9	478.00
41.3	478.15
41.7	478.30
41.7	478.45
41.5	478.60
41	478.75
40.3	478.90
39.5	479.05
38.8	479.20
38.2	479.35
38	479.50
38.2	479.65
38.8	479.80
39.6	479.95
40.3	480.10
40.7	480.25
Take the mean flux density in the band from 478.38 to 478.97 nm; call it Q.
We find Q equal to 41.1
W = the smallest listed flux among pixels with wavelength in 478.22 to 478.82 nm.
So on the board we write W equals 41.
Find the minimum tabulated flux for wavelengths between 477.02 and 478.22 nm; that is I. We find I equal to 38.8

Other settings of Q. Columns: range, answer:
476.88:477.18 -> 38.8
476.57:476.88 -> 39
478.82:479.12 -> 39.9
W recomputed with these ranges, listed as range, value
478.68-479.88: 38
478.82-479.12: 39.5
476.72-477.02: 38.7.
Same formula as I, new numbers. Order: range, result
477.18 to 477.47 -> 39.2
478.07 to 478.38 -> 41.3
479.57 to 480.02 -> 38.2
